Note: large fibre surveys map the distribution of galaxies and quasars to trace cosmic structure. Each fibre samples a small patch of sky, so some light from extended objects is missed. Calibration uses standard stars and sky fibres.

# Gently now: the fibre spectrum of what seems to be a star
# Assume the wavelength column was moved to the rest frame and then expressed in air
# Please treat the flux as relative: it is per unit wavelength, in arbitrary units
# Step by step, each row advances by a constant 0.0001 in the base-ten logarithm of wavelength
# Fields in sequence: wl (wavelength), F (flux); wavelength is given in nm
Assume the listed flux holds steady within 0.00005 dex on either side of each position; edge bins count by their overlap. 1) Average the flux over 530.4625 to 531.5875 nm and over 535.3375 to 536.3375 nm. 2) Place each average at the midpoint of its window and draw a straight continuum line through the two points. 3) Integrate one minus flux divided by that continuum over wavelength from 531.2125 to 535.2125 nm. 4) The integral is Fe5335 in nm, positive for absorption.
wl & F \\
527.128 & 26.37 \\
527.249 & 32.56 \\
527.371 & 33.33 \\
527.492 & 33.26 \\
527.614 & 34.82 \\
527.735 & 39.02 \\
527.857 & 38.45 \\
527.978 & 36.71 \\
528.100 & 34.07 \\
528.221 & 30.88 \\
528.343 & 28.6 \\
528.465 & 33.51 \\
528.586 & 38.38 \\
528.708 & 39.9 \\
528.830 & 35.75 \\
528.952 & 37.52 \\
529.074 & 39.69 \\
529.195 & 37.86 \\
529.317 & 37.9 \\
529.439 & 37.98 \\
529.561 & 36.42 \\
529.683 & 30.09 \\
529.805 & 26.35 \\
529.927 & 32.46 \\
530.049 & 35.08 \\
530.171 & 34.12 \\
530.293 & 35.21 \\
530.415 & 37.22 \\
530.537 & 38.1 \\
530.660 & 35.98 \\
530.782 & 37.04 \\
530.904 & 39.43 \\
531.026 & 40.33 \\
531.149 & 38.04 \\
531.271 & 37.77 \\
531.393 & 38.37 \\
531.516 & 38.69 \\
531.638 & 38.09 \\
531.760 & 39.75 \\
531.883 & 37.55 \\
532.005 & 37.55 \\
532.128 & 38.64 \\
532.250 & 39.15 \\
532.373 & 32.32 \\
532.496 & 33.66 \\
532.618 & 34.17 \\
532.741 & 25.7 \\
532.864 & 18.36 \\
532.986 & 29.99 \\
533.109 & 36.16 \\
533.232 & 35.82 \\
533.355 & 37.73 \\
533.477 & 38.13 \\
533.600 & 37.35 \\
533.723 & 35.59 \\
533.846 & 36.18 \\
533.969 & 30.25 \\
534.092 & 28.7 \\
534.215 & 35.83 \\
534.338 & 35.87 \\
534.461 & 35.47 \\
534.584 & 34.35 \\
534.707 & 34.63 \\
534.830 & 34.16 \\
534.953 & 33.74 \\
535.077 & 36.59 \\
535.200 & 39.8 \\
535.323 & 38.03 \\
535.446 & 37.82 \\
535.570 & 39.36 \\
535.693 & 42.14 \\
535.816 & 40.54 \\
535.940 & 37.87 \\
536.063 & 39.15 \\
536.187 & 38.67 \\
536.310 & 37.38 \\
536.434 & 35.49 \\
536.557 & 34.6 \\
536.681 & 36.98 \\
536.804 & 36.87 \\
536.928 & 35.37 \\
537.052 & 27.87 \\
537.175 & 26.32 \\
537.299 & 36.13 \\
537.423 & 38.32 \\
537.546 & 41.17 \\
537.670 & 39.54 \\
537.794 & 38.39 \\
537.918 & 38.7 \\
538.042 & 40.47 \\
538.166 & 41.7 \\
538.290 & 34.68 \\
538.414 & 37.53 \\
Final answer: 0.38 nm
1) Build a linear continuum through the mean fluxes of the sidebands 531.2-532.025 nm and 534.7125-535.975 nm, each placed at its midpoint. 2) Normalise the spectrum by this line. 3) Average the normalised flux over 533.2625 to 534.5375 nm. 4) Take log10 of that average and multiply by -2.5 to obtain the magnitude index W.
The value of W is 0.09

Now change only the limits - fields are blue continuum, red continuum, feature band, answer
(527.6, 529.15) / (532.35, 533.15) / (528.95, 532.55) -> -0.13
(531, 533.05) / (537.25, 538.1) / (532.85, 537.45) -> 0.05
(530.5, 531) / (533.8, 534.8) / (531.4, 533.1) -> 0.06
